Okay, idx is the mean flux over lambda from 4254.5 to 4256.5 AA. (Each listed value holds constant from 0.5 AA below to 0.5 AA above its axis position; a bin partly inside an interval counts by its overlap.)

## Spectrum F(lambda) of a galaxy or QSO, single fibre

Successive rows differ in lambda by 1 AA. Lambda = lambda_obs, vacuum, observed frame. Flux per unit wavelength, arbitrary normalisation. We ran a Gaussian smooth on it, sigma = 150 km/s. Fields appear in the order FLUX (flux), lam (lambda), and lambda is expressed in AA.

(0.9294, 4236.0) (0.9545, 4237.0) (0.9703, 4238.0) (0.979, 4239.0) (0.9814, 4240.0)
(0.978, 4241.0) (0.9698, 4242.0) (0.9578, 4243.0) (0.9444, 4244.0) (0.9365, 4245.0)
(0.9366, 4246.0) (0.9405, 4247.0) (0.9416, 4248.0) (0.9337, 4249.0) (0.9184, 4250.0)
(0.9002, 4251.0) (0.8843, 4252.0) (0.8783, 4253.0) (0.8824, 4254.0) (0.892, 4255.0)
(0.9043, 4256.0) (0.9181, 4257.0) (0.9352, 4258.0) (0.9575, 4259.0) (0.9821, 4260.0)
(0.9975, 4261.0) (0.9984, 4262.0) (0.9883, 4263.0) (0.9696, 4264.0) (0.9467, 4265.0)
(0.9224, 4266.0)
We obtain 0.898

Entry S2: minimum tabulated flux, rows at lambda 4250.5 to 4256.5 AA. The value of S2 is 0.8783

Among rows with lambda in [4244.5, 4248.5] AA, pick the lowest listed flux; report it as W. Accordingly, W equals 0.9365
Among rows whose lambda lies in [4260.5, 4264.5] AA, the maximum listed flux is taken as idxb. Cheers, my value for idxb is 0.9984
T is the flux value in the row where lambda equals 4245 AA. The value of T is 0.9365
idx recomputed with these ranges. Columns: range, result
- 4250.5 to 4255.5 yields 0.887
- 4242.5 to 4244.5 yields 0.951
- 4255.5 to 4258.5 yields 0.919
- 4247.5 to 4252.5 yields 0.916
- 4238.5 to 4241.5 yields 0.979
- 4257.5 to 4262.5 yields 0.974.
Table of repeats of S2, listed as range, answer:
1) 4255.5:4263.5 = 0.9043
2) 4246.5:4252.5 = 0.8843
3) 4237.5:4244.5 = 0.9444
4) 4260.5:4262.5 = 0.9975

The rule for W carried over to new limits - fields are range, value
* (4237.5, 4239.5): 0.9703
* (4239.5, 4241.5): 0.978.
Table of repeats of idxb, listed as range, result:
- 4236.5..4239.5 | 0.979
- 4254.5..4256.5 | 0.9043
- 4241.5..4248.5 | 0.9698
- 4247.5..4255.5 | 0.9416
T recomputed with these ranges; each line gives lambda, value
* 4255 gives 0.892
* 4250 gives 0.9184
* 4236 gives 0.9294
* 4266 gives 0.9224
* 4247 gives 0.9405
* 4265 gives 0.9467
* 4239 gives 0.979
